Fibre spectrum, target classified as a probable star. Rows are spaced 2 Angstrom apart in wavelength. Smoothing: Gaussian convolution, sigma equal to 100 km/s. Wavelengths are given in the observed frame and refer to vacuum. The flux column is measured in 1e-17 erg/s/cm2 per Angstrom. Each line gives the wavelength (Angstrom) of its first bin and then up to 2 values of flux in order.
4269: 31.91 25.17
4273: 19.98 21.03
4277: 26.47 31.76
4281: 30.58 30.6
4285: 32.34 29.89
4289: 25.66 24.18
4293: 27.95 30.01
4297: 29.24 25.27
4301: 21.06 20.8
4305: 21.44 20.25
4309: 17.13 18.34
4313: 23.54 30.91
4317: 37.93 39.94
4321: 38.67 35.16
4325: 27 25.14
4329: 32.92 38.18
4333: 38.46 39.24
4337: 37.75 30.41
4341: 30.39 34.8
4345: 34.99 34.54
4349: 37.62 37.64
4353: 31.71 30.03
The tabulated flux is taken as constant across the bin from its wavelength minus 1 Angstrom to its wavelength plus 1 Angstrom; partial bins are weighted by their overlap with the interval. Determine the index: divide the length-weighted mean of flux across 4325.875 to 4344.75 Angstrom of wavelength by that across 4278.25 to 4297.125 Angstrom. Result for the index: 1.17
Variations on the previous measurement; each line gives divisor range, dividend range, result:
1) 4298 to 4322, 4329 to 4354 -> 1.35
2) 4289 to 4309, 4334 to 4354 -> 1.44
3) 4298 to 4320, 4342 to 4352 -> 1.43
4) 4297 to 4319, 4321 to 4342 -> 1.37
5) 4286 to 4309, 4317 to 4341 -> 1.41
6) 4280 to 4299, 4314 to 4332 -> 1.18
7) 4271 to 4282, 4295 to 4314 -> 0.86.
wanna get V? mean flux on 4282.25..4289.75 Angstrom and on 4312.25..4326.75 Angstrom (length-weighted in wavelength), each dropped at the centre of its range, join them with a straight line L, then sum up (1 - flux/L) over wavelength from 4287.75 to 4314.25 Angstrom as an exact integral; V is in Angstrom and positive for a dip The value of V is 6.4 Angstrom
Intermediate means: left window 29.7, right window 33.1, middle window 23.6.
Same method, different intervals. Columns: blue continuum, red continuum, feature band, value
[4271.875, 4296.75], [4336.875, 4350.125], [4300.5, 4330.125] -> 3.5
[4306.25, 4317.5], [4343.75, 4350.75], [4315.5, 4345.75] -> -4.6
